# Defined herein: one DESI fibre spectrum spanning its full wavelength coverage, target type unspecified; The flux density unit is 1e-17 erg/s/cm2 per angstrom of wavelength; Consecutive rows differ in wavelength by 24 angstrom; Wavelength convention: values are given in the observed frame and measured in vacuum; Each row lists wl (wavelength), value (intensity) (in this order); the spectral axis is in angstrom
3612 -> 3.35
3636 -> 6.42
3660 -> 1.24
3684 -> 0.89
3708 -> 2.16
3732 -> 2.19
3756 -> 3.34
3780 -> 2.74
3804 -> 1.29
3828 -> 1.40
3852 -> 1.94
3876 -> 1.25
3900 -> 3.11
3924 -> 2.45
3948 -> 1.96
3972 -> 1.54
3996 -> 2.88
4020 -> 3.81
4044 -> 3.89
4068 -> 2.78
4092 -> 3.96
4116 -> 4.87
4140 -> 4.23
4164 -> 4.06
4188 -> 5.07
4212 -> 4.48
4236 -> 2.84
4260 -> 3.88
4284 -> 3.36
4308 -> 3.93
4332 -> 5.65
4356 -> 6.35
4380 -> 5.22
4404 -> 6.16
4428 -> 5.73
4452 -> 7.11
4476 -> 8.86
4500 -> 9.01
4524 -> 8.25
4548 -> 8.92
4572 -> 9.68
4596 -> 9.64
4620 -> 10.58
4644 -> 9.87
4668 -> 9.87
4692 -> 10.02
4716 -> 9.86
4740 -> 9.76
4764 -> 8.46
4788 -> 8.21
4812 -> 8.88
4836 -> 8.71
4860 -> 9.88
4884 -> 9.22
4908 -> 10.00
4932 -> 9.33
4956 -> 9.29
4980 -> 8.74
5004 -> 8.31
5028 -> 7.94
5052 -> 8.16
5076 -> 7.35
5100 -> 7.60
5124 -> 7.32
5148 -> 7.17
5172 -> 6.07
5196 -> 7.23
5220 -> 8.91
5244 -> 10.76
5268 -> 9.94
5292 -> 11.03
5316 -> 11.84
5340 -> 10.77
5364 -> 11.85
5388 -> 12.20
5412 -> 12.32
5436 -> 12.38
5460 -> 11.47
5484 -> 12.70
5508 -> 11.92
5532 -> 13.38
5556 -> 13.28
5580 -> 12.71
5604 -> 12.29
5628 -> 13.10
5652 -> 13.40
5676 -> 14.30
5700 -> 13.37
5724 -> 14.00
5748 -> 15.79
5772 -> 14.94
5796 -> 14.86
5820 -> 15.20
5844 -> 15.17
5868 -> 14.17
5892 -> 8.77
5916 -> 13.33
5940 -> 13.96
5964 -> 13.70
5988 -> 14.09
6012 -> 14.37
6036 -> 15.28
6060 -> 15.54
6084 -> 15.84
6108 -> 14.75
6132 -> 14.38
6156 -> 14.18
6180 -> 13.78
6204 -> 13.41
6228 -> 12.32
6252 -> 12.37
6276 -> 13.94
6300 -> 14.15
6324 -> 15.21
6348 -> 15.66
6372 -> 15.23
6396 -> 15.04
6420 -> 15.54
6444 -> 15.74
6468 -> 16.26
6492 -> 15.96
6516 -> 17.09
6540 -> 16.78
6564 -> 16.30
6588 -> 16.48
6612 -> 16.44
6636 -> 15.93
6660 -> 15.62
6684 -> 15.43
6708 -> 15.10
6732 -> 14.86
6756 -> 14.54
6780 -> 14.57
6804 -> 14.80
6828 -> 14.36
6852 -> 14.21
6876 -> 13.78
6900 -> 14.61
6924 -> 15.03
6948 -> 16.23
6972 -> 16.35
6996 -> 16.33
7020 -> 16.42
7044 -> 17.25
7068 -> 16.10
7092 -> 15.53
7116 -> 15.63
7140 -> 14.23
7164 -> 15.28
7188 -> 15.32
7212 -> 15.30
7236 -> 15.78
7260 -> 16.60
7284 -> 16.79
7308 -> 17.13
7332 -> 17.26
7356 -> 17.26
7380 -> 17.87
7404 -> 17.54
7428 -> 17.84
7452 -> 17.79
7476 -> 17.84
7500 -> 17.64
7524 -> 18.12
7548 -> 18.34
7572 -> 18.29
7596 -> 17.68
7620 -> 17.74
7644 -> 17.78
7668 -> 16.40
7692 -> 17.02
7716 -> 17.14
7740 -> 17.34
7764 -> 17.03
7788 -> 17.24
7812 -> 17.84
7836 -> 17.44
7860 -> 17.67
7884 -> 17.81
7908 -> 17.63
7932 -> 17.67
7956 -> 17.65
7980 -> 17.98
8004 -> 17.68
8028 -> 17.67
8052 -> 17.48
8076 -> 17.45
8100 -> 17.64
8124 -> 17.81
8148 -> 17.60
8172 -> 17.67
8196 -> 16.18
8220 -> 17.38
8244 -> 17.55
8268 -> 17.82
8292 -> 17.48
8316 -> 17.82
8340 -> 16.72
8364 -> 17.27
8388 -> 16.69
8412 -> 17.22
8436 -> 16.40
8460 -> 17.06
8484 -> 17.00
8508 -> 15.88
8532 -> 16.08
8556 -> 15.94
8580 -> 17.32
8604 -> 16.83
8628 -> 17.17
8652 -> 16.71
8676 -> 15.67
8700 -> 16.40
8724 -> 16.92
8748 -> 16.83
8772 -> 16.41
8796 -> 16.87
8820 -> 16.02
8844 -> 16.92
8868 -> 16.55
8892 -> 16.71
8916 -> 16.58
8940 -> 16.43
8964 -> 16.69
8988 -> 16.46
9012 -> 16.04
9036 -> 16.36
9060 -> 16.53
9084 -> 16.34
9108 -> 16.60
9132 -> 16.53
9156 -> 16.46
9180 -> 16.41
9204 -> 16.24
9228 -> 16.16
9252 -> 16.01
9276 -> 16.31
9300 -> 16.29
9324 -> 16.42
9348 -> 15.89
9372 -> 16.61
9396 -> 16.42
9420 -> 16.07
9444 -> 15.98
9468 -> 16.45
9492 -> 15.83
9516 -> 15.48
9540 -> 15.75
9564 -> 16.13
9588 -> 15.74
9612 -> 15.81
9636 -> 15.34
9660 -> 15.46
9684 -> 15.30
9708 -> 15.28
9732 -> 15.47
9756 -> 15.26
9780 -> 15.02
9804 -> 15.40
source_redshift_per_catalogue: 0.00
